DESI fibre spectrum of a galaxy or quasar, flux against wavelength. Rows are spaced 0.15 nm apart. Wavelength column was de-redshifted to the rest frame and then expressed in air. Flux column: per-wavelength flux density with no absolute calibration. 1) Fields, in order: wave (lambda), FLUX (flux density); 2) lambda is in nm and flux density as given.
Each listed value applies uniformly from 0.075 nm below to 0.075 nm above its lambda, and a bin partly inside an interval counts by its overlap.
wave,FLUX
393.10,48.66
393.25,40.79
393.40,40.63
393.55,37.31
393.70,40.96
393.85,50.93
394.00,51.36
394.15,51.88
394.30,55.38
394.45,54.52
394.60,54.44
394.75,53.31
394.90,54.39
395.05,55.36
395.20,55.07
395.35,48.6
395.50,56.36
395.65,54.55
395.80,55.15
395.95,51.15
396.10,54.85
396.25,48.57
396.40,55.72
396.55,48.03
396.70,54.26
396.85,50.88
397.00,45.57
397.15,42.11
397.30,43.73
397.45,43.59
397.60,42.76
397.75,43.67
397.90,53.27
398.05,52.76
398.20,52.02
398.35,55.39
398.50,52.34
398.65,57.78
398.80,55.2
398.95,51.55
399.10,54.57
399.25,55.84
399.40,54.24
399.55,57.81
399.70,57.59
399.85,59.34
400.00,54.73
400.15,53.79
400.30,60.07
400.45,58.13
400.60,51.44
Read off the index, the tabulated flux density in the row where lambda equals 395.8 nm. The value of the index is 55.15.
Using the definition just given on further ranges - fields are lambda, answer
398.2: 52.02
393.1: 48.66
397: 45.57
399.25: 55.84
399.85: 59.34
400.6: 51.44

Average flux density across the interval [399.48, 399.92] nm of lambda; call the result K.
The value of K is 58.2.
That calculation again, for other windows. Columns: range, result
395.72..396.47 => 53.1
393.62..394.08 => 47.7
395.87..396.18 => 53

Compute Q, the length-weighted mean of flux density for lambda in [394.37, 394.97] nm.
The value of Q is 54.2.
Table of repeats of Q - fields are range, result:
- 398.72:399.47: 54.3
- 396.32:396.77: 52.6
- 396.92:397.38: 43.9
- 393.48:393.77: 39.1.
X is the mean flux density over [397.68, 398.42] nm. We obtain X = 51.4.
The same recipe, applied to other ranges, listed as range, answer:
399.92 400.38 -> 56.3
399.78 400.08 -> 56.9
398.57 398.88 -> 56.3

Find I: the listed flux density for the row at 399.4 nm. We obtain 54.24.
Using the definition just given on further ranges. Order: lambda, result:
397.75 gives 43.67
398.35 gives 55.39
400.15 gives 53.79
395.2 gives 55.07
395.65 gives 54.55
